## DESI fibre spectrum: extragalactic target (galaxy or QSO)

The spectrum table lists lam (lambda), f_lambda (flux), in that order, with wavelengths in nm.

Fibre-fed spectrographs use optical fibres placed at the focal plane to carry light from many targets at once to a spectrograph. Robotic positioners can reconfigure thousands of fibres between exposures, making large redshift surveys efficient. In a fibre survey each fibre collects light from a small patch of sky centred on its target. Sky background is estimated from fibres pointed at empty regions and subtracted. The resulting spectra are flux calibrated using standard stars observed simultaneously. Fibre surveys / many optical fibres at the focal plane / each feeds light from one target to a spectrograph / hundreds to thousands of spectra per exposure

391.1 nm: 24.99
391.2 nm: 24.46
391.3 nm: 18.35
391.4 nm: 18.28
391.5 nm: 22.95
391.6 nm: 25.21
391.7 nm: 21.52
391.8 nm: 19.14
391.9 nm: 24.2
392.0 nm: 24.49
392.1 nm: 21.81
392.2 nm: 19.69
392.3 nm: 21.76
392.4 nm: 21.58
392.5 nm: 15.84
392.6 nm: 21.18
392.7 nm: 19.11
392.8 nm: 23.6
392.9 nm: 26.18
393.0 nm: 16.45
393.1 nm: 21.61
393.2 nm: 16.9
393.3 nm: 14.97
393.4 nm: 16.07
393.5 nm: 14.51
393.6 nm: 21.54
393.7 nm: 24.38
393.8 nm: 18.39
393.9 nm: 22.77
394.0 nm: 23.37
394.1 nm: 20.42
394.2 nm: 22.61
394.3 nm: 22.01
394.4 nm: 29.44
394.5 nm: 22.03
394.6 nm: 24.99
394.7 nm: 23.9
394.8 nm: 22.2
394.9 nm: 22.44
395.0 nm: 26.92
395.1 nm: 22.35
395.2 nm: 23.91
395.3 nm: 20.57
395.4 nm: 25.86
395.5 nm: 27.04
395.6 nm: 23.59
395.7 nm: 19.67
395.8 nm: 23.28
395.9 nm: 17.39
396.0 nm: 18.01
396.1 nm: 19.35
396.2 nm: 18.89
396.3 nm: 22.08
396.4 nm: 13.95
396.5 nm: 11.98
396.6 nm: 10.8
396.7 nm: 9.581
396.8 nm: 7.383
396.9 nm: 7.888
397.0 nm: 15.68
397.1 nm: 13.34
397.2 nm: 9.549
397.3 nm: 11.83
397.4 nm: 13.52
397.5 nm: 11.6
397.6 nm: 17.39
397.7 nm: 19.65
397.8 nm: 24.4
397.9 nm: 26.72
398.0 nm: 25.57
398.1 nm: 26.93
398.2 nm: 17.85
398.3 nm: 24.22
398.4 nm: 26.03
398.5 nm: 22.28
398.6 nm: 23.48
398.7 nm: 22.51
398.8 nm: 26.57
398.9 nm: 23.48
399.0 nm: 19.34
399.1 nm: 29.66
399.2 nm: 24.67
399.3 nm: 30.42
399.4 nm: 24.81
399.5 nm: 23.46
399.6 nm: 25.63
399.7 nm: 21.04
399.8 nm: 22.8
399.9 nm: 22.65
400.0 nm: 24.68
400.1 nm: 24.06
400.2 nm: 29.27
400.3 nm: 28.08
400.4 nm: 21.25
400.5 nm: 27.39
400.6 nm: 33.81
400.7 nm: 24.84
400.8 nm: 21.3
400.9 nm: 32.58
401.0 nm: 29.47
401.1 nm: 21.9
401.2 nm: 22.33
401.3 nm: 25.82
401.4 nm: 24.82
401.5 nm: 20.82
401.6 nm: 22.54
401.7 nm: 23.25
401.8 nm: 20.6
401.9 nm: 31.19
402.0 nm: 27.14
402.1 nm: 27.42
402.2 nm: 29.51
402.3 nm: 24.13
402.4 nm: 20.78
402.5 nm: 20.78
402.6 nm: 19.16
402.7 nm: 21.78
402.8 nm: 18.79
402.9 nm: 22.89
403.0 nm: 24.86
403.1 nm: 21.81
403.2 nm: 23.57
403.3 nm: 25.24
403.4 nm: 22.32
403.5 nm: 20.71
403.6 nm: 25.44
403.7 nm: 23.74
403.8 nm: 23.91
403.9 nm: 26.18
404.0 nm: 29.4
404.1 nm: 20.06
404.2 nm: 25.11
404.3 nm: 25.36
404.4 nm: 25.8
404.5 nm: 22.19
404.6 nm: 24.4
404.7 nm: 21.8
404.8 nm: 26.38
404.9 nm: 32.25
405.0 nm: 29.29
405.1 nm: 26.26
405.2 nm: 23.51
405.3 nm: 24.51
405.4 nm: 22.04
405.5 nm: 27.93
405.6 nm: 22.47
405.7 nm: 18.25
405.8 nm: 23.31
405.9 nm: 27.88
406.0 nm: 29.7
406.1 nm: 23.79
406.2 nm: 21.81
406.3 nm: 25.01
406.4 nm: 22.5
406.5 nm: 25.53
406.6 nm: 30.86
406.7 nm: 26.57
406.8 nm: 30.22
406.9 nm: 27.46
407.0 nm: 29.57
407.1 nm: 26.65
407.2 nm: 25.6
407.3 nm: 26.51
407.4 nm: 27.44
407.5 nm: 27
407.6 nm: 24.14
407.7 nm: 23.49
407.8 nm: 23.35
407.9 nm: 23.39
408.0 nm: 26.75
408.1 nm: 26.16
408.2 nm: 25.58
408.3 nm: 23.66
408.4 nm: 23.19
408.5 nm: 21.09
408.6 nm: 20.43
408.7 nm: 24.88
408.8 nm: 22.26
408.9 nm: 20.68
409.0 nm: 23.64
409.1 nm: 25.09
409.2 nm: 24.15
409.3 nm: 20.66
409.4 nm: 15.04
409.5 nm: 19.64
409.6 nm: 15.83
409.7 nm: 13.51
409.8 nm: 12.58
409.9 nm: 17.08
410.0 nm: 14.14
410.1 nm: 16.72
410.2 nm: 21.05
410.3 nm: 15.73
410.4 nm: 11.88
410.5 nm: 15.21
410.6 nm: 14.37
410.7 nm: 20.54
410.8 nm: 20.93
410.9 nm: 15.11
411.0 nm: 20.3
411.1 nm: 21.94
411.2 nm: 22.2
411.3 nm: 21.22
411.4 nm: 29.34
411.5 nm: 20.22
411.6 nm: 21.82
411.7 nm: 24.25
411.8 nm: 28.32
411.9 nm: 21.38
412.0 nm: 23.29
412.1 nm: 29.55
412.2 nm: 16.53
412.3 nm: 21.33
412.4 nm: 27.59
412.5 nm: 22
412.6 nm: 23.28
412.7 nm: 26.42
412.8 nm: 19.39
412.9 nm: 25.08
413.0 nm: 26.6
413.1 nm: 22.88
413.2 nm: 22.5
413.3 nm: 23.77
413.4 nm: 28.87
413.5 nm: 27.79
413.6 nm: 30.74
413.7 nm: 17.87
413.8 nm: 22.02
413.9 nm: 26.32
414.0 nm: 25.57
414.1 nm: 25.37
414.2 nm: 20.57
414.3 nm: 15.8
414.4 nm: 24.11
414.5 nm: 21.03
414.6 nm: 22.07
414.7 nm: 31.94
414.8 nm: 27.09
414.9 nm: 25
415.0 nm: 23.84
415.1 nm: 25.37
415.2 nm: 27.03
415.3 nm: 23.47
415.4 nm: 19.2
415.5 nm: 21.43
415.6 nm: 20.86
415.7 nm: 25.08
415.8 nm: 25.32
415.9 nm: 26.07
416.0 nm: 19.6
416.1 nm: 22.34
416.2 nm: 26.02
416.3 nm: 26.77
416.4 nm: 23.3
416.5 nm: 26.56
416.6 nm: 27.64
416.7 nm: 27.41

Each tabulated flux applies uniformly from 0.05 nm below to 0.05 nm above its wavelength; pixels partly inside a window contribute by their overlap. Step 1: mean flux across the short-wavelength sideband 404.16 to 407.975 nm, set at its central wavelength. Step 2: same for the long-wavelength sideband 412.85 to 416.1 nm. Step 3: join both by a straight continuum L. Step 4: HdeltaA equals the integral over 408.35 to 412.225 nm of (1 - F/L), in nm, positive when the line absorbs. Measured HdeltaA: 0.72 nm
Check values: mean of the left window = 25.5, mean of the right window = 24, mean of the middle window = 20.2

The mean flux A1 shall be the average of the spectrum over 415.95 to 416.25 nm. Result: 22.7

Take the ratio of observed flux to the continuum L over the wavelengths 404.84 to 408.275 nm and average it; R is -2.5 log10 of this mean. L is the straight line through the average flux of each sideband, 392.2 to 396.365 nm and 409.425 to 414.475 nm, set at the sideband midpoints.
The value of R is -0.20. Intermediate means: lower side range 21.4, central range 25.8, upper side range 21.4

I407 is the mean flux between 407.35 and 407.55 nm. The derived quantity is 27.2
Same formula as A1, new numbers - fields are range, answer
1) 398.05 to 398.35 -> 23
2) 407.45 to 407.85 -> 24.5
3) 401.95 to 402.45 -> 25.8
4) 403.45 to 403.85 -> 23.5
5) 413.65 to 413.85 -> 19.9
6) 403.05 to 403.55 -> 22.7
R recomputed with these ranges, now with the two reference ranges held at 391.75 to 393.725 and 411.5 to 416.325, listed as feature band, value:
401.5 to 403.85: -0.07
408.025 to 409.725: 0.06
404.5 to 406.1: -0.13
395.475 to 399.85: 0.07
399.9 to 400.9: -0.21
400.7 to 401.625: -0.14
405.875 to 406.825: -0.16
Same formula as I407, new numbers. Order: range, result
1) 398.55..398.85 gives 24.2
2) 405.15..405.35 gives 24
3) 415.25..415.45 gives 21.3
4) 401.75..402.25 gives 27.2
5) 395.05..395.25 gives 23.1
